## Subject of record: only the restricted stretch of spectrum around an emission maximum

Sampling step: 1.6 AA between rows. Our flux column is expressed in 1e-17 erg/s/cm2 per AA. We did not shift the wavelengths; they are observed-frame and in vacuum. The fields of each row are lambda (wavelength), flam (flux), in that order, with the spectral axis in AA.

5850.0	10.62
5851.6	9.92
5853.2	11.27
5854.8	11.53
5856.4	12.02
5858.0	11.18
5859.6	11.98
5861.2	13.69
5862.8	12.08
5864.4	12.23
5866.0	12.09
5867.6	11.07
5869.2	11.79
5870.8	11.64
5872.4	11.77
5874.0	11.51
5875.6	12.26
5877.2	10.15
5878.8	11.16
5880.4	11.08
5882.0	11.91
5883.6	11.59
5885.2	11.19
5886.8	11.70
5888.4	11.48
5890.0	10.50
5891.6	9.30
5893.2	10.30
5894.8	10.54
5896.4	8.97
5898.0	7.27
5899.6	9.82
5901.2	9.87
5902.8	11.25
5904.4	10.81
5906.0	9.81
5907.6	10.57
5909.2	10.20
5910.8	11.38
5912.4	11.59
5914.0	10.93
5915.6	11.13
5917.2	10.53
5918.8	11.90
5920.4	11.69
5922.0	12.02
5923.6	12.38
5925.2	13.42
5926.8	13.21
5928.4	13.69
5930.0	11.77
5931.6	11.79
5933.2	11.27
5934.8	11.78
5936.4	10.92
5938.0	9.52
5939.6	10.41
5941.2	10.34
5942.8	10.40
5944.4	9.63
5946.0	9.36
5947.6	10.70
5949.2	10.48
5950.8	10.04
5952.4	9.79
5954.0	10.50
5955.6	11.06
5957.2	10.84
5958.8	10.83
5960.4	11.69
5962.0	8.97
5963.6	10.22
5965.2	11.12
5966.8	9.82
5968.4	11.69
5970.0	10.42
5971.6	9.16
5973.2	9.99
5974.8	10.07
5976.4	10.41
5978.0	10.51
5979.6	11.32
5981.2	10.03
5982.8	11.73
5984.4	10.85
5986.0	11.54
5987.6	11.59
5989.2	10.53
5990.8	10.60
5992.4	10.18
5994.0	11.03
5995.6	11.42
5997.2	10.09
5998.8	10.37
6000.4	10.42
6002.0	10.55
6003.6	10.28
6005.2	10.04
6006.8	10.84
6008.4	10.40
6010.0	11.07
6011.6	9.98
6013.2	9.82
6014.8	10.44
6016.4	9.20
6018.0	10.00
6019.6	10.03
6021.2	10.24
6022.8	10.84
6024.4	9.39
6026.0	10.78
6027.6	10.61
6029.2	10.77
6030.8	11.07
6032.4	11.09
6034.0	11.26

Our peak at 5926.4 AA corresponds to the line [O III]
